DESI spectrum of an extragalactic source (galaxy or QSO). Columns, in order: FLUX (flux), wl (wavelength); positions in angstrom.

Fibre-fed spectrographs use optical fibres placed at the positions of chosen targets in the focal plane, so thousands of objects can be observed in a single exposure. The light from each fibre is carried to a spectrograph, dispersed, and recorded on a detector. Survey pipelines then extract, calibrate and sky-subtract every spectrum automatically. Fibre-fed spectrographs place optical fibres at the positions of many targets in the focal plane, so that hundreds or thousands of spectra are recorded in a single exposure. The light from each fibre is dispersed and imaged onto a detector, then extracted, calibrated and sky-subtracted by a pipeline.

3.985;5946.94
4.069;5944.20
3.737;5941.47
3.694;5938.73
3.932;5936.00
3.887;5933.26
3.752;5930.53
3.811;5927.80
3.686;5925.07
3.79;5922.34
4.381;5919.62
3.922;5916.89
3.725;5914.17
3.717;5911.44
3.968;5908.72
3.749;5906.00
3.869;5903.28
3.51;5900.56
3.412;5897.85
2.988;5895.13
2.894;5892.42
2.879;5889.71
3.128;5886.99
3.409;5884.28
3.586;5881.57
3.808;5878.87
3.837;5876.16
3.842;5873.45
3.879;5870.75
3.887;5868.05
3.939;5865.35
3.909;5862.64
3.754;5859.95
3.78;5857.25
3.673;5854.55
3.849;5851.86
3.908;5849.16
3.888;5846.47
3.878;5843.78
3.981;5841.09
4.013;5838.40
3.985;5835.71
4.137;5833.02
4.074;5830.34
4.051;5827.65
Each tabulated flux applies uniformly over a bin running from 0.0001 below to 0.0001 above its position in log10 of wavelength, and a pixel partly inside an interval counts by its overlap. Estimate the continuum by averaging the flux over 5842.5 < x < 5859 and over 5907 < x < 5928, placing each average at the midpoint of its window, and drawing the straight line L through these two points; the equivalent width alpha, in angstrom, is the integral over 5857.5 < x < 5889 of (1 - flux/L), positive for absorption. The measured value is 1.1 angstrom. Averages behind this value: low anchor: 3.83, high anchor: 3.88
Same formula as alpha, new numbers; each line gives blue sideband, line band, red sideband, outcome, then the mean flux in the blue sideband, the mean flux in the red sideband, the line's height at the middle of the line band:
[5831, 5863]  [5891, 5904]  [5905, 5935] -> 1.89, 3.9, 3.85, 3.87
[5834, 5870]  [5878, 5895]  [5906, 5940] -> 2.73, 3.88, 3.85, 3.87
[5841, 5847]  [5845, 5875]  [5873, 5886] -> -0.37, 3.91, 3.67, 3.8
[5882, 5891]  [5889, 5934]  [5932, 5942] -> -1.94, 3.18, 3.82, 3.5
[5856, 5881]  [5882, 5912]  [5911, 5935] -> 3.44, 3.84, 3.86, 3.85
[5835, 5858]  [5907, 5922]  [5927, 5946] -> -0.29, 3.88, 3.84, 3.85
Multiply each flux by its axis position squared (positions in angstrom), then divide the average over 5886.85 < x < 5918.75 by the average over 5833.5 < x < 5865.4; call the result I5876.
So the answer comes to 0.9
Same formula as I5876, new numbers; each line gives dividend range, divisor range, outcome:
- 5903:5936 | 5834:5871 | 1.02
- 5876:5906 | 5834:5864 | 0.89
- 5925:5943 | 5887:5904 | 1.19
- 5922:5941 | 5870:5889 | 1.07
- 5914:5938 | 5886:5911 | 1.15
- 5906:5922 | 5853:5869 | 1.04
